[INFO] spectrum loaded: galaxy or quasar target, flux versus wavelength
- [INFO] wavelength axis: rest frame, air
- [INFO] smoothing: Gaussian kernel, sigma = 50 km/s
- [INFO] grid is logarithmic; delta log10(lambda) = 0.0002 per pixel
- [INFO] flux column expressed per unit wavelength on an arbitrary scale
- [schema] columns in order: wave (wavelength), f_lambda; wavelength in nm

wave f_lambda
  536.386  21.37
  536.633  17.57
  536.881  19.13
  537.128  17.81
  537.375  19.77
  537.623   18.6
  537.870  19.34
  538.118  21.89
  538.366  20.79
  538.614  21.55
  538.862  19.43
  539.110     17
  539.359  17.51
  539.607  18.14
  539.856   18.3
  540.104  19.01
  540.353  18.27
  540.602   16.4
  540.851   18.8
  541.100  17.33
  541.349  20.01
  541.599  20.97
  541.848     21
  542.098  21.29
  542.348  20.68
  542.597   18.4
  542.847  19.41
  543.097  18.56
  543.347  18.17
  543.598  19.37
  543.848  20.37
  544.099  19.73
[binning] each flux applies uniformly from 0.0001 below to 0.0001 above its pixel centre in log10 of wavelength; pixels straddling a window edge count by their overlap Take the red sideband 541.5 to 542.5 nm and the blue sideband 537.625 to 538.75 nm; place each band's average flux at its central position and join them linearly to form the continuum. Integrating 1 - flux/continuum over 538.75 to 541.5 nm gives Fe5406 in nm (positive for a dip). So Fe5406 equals 0.34 nm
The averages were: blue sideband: 20.6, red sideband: 20.9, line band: 18.2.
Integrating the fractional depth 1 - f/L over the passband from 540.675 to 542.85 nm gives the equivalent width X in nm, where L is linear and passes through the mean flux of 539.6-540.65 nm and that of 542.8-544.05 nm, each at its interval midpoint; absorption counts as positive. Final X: -0.12 nm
